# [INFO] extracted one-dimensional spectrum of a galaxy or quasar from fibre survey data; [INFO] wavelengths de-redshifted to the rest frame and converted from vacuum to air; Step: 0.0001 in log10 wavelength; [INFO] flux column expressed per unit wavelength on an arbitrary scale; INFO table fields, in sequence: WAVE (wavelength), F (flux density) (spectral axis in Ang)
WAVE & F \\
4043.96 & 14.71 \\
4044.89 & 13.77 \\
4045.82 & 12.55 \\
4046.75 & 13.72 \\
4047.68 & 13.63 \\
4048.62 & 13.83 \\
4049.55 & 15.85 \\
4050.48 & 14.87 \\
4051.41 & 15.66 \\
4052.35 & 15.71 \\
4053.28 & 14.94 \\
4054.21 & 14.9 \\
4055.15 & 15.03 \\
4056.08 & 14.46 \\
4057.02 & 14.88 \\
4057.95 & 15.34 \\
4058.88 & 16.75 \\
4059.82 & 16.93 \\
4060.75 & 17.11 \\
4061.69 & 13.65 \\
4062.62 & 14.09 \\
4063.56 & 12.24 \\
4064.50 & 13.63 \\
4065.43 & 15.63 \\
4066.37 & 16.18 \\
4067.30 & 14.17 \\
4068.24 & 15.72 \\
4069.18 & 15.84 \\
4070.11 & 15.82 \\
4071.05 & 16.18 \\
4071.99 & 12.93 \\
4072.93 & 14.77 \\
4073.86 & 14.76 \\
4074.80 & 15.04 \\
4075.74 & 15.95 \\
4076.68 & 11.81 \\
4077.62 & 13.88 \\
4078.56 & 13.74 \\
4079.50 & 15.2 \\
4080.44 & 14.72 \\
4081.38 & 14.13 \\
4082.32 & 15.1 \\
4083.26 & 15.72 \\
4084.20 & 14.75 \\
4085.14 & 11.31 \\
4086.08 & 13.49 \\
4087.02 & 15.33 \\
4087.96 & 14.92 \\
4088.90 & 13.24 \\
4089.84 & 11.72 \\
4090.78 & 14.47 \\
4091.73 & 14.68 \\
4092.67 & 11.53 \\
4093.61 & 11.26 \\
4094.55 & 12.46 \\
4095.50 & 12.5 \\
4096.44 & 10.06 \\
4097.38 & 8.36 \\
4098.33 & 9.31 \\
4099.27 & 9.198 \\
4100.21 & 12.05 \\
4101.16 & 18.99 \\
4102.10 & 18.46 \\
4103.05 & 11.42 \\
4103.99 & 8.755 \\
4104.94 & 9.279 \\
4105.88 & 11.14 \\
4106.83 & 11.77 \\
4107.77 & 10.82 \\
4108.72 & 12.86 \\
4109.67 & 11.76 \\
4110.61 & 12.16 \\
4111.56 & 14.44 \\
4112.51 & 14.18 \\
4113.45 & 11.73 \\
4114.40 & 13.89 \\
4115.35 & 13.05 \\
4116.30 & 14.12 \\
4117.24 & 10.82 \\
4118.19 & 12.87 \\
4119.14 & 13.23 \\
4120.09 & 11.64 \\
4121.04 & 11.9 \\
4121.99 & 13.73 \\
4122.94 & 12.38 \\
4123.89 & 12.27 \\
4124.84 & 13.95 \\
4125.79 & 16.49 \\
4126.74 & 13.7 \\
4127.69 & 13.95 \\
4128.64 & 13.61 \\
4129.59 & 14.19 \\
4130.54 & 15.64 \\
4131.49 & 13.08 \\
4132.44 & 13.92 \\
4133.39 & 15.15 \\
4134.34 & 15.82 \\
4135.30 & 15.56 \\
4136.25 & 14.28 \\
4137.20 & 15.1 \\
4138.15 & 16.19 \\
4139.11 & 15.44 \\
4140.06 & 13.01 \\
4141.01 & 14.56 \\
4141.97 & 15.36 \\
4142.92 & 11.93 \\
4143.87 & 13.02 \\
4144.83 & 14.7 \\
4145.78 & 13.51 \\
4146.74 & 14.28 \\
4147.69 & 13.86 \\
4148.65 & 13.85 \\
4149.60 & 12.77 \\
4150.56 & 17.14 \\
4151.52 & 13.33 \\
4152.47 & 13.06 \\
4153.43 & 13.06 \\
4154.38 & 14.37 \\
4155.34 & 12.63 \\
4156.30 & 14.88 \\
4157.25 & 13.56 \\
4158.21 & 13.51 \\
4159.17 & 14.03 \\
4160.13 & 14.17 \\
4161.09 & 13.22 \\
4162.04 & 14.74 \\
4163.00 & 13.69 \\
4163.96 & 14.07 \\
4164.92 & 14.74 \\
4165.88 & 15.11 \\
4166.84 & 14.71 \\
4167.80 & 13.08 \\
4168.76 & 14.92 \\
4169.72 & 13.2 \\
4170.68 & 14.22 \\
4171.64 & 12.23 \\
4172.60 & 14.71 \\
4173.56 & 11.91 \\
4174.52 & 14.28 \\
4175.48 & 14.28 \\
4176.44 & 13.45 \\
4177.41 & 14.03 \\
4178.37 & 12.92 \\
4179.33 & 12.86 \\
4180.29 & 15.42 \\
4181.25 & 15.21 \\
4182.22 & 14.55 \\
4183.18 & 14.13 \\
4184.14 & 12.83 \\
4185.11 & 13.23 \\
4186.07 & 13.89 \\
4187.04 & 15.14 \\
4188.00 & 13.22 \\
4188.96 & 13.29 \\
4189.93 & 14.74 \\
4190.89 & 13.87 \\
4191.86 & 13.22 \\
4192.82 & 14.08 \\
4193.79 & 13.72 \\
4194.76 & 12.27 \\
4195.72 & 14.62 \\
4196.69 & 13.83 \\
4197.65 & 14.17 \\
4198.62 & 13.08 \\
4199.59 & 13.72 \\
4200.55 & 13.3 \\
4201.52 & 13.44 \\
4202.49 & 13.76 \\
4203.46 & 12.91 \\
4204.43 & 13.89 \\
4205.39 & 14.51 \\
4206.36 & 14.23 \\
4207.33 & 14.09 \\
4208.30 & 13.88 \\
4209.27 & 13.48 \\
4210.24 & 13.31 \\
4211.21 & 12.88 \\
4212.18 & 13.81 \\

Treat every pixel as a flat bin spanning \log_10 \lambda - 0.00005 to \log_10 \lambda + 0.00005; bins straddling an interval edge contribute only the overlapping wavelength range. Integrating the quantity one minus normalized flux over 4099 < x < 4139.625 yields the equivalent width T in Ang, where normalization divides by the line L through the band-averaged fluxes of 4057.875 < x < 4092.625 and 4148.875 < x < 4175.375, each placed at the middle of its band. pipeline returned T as 2.4 Ang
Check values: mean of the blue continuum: 14.6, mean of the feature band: 13.4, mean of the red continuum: 13.9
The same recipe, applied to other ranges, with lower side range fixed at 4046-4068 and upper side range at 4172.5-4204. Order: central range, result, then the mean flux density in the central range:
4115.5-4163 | 0.9 Ang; 13.9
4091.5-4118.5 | 4.3 Ang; 12.2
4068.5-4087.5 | 0.2 Ang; 14.5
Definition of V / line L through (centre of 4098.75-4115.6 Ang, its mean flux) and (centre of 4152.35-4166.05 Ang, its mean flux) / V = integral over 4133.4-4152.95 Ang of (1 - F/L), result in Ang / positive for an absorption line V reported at -1.3 Ang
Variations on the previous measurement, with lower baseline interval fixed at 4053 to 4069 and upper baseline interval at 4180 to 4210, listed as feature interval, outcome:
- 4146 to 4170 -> 0.30 Ang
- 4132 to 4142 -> -0.39 Ang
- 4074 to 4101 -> 3.03 Ang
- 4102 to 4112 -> 1.91 Ang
